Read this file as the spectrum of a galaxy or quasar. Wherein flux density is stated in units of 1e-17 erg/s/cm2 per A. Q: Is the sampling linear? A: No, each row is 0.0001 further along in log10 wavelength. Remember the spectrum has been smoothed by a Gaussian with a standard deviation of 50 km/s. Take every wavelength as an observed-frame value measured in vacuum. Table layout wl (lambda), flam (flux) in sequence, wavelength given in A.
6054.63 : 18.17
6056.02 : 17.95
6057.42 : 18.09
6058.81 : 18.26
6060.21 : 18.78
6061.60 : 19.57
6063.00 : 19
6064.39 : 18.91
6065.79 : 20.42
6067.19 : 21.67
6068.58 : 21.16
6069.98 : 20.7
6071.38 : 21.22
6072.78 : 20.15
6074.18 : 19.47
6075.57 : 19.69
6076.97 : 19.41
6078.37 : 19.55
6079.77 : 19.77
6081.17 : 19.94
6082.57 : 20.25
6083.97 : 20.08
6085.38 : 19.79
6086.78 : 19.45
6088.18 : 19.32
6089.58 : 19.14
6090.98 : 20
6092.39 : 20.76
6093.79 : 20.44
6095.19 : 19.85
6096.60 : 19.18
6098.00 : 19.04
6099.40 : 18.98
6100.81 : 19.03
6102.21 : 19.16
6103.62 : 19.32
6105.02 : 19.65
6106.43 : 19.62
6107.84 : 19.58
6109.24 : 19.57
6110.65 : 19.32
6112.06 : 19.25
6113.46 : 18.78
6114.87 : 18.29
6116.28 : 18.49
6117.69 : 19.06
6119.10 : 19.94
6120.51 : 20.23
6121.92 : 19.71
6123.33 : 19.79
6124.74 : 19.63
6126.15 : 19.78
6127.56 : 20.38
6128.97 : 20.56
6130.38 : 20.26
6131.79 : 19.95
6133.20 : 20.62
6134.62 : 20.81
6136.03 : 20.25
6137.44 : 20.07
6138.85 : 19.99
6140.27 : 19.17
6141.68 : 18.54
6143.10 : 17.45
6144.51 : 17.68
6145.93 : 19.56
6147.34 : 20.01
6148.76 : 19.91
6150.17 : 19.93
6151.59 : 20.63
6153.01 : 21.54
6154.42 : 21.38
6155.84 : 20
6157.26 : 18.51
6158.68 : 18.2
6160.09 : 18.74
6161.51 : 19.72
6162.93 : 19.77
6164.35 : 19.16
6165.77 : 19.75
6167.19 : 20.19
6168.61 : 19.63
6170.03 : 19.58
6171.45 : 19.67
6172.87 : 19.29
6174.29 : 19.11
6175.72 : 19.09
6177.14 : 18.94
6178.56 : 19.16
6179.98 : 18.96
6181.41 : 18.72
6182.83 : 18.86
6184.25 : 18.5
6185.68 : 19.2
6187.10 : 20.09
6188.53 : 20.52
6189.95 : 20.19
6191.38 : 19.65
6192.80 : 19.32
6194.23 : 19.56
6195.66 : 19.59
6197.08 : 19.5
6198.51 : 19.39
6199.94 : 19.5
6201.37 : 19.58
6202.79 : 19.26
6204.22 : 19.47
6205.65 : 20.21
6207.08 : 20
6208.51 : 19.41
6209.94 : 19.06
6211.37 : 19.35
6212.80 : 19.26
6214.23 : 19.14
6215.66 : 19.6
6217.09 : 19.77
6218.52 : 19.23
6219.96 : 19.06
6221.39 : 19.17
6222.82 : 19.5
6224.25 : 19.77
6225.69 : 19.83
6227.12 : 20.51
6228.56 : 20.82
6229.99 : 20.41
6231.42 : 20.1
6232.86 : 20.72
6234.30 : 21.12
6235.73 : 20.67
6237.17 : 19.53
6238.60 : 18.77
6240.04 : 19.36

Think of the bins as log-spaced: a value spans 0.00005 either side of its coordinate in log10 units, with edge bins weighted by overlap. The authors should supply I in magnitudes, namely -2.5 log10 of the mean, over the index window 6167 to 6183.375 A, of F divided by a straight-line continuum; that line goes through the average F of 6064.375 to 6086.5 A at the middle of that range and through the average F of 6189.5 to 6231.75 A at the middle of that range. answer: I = 0.03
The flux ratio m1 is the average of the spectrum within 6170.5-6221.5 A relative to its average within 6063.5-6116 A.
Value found 1.0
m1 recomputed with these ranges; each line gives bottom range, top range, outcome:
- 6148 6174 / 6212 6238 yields 1.01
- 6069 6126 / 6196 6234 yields 1.00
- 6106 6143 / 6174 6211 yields 0.99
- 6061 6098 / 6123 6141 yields 1.01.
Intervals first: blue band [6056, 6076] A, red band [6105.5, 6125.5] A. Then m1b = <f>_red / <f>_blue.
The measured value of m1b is 1.0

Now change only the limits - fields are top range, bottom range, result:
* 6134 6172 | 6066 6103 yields 0.99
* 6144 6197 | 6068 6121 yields 0.99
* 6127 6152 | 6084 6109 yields 1.01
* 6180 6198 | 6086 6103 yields 1.00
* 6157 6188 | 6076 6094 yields 0.97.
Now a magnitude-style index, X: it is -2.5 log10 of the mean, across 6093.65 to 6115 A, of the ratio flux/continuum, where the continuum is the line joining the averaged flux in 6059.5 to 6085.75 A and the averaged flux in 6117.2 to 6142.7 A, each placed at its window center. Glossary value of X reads 0.03 mag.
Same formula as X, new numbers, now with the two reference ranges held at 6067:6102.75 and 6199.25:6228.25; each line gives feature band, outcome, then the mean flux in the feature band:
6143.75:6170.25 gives 0.00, 19.7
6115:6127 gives 0.01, 19.5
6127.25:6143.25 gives -0.01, 19.9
